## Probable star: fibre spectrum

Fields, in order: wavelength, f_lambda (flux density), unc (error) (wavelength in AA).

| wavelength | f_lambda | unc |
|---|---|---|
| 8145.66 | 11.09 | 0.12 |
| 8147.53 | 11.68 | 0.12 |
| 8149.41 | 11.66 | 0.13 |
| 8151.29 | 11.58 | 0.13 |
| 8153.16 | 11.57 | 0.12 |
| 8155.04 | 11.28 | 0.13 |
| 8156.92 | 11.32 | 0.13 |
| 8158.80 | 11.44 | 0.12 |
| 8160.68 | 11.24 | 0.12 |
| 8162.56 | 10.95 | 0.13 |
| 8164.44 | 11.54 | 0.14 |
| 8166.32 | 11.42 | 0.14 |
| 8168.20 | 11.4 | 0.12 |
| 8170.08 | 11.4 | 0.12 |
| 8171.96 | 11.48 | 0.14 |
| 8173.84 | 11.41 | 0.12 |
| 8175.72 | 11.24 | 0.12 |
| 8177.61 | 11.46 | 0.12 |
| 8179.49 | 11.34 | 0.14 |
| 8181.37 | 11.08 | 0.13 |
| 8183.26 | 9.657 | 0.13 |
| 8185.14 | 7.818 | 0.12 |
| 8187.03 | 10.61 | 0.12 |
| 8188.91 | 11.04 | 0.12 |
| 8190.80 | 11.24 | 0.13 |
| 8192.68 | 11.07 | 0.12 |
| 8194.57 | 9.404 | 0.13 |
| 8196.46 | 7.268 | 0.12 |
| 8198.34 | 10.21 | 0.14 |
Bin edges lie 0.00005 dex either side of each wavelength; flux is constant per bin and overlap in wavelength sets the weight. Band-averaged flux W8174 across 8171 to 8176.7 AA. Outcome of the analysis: 11.4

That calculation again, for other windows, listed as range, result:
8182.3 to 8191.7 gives 10.1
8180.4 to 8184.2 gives 10.4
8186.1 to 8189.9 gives 10.8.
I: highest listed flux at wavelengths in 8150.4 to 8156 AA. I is 11.58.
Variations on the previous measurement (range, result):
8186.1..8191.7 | 11.24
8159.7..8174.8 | 11.54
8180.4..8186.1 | 11.08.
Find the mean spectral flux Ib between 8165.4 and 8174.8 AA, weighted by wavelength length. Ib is 11.4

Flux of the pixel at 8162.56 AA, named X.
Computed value 10.95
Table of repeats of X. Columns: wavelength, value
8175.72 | 11.24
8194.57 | 9.404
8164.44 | 11.54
